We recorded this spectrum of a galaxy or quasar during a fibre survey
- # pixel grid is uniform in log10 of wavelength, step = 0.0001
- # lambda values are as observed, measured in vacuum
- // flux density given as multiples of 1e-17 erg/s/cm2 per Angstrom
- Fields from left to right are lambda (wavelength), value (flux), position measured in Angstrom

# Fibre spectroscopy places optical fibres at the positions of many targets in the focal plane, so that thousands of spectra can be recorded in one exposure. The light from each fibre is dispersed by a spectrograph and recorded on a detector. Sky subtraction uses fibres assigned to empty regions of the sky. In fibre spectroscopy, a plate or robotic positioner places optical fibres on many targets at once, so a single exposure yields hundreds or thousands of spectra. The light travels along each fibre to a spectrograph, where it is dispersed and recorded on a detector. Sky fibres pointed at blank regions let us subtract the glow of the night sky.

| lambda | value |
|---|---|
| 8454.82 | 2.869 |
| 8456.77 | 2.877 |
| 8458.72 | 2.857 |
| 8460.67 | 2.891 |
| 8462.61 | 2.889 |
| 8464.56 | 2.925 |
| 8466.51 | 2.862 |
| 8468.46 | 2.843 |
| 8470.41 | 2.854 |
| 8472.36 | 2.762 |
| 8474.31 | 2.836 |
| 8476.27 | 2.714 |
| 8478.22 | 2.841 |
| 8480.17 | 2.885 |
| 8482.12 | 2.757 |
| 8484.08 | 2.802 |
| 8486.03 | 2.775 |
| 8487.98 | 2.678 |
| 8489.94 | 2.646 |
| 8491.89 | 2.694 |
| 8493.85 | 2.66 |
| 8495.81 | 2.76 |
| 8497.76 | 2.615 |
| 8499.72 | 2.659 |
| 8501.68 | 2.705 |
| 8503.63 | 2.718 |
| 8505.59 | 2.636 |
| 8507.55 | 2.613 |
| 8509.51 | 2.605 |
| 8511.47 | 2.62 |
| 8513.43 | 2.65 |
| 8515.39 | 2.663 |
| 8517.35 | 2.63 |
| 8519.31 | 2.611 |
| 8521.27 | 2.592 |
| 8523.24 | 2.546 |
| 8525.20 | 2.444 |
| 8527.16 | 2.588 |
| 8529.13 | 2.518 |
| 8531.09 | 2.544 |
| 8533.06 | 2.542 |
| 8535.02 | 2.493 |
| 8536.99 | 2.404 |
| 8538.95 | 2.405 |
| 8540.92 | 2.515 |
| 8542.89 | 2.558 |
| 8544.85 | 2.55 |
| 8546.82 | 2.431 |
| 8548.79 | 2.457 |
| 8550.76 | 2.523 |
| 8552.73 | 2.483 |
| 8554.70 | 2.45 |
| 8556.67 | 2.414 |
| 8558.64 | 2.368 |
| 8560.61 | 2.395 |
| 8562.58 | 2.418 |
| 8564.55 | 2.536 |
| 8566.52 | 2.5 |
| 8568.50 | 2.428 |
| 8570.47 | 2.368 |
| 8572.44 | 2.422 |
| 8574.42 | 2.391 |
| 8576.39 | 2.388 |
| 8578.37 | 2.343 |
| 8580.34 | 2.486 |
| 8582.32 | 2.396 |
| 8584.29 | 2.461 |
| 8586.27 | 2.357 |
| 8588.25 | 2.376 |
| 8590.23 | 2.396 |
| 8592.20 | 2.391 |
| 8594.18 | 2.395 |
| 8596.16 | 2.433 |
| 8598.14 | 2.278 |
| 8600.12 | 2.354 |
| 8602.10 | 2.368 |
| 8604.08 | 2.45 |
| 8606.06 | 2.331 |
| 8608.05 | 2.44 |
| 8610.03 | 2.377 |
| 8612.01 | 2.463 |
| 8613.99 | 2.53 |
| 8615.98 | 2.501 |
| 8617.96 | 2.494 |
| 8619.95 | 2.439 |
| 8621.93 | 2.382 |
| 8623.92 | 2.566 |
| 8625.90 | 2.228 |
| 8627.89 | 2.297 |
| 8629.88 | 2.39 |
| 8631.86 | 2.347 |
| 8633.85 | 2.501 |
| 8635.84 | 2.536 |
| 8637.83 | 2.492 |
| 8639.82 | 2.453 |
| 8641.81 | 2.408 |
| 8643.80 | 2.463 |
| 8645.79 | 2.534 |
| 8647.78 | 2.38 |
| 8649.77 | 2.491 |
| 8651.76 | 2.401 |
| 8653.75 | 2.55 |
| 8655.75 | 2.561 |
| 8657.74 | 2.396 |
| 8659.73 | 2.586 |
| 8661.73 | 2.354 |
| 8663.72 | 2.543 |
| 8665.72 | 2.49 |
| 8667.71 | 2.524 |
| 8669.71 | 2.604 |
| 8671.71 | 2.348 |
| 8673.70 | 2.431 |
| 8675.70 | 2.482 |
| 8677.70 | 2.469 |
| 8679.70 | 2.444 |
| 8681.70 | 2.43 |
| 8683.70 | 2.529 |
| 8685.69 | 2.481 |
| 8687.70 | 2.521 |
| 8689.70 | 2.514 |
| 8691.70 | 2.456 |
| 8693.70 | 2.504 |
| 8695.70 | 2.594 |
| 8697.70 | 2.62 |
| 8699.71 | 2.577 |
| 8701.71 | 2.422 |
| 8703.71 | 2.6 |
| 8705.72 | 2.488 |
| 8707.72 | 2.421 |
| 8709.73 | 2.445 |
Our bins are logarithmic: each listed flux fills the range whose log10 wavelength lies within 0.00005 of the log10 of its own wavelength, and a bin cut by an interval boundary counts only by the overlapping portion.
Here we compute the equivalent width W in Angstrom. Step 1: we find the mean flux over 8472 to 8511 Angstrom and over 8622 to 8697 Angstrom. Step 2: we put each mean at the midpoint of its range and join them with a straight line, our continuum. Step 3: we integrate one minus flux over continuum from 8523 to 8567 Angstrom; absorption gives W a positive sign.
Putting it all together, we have 2.6 Angstrom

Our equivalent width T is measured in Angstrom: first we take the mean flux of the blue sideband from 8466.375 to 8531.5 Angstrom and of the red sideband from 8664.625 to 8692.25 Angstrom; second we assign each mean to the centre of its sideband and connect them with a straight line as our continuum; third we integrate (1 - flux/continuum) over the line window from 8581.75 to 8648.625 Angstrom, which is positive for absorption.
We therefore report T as 3.5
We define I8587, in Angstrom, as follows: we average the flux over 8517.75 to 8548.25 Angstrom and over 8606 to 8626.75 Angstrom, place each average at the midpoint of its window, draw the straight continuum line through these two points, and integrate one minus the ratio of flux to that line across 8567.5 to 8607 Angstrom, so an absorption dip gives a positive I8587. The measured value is 1.2 Angstrom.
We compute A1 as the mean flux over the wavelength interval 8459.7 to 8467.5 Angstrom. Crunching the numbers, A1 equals 2.89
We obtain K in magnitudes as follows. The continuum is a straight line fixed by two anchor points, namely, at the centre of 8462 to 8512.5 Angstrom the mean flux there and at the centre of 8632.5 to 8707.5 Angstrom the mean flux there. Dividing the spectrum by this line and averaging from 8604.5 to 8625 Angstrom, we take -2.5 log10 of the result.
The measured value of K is 0.05 mag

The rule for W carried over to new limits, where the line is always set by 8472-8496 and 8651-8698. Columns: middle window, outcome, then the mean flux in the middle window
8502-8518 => 0.4 Angstrom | 2.65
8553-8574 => 1.7 Angstrom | 2.43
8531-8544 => 0.9 Angstrom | 2.49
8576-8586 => 0.8 Angstrom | 2.41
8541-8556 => 1.0 Angstrom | 2.49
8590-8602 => 1.0 Angstrom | 2.37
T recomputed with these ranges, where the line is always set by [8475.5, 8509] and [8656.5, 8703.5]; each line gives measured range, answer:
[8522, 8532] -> 0.54 Angstrom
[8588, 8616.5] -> 1.99 Angstrom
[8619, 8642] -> 1.19 Angstrom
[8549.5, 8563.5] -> 1.08 Angstrom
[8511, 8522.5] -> 0.25 Angstrom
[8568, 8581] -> 1.08 Angstrom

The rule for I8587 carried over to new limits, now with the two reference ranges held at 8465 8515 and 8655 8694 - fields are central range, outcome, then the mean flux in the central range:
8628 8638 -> 0.4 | 2.44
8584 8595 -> 0.9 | 2.39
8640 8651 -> 0.3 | 2.45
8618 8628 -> 0.6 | 2.4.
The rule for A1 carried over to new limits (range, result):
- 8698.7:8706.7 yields 2.52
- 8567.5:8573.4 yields 2.41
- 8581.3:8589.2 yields 2.4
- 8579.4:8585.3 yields 2.45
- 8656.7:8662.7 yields 2.45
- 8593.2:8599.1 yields 2.37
